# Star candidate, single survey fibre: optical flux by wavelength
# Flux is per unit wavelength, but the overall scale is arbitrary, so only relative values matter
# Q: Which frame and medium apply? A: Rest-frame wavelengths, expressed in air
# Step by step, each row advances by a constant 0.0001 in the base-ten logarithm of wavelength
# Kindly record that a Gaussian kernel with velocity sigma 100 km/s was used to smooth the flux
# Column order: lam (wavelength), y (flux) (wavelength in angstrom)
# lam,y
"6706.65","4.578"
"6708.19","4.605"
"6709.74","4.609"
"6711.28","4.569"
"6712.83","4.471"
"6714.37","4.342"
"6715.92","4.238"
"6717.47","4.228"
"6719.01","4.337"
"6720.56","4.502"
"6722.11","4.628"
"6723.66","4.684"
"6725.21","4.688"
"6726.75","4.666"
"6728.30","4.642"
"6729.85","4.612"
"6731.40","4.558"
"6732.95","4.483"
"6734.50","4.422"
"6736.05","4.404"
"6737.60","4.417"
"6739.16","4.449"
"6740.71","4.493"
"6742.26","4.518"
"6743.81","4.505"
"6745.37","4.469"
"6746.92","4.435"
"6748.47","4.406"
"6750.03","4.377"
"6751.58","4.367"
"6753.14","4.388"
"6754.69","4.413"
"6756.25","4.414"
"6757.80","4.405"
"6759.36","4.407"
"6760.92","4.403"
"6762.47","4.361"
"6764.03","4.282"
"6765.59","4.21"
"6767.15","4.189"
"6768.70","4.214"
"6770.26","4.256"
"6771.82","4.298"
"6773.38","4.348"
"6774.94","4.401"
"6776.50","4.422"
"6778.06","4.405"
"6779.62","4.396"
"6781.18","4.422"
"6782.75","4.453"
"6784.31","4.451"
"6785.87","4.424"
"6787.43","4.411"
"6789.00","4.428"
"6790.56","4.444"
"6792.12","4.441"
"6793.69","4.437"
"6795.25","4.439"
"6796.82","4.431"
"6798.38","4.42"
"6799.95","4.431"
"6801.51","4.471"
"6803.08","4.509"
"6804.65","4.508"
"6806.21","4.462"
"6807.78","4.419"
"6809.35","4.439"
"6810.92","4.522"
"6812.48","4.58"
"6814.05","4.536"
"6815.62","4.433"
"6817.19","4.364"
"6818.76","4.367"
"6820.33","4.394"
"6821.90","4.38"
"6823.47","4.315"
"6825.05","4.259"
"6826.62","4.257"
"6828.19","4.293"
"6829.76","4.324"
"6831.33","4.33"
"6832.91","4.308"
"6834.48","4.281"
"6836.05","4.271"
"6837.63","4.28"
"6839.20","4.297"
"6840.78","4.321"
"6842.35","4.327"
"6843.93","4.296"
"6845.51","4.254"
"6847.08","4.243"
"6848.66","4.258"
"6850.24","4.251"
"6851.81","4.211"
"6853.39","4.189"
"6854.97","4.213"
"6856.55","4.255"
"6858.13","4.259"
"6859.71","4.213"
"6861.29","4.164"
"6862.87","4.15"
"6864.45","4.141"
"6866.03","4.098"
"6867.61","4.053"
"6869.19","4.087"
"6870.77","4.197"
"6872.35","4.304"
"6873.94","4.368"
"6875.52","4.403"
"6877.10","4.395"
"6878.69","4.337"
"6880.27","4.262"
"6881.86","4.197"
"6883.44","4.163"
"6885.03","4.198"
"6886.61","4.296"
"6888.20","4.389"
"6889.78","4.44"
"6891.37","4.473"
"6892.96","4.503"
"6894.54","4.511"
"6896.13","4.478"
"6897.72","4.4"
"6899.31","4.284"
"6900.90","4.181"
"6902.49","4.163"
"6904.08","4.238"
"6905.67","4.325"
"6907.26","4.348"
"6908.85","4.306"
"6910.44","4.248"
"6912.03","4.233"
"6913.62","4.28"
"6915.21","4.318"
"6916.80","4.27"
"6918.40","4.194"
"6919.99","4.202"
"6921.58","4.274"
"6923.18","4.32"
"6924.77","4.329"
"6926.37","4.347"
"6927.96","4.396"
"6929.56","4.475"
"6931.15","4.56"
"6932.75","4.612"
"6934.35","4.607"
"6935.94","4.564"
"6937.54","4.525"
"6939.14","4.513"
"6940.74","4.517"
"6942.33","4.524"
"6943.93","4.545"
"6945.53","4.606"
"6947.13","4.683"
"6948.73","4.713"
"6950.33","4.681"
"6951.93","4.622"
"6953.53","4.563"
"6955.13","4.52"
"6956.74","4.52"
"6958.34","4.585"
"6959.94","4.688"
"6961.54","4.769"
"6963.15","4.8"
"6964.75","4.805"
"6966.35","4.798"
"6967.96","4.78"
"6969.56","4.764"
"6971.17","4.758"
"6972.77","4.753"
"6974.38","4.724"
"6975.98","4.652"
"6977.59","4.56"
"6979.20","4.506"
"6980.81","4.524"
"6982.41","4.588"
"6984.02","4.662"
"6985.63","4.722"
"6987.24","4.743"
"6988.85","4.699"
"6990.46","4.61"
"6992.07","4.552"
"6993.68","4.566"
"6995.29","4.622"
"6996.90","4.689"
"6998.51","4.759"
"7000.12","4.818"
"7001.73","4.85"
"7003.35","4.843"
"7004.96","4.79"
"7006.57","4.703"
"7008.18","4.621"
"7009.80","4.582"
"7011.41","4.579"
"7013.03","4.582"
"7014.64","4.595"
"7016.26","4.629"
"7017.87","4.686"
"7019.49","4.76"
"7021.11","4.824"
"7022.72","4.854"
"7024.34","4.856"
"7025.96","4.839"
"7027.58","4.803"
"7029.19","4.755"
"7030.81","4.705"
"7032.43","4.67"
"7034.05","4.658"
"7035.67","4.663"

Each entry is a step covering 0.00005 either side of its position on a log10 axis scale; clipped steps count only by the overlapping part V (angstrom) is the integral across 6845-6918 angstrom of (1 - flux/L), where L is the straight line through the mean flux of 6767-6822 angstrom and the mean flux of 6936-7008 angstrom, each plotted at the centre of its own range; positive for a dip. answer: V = 4.3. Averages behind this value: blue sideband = 4.42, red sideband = 4.66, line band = 4.27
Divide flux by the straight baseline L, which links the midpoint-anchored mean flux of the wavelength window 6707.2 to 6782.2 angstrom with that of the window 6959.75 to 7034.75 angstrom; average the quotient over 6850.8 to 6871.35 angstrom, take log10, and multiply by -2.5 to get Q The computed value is 0.10 mag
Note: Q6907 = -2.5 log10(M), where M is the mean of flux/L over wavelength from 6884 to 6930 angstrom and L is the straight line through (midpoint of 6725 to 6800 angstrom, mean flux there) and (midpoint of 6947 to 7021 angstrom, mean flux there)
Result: 0.06 mag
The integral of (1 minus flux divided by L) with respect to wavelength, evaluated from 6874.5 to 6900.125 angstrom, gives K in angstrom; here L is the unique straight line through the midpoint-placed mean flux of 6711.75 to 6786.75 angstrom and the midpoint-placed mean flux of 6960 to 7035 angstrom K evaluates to 1.24 angstrom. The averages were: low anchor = 4.42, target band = 4.36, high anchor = 4.7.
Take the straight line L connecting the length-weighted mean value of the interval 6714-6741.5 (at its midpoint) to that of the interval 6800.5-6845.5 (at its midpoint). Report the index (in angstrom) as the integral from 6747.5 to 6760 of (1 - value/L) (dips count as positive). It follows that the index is 0.2 angstrom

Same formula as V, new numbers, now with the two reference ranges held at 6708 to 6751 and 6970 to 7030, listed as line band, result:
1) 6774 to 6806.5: 0.7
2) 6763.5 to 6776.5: 0.7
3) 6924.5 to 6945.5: 0.6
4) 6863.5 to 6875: 1.0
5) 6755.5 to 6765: 0.3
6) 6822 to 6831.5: 0.5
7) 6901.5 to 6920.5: 1.5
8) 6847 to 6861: 1.1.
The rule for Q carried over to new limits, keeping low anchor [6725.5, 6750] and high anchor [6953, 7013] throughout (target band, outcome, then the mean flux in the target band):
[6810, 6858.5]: 0.06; 4.32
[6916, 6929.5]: 0.08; 4.3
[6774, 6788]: 0.03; 4.42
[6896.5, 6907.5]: 0.08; 4.28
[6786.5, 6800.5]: 0.03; 4.43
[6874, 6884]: 0.07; 4.3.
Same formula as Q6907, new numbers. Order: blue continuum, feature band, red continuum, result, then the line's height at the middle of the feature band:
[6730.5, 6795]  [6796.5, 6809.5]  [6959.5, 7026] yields 0.00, 4.45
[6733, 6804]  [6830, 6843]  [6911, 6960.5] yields 0.03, 4.43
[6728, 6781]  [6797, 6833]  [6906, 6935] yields -0.01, 4.38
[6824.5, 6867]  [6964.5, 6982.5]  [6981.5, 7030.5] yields -0.02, 4.61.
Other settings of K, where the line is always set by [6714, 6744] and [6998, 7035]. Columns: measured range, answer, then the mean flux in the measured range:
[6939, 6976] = 0.12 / 4.67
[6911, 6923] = 1.01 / 4.26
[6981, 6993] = 0.15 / 4.65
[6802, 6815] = 0.18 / 4.5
